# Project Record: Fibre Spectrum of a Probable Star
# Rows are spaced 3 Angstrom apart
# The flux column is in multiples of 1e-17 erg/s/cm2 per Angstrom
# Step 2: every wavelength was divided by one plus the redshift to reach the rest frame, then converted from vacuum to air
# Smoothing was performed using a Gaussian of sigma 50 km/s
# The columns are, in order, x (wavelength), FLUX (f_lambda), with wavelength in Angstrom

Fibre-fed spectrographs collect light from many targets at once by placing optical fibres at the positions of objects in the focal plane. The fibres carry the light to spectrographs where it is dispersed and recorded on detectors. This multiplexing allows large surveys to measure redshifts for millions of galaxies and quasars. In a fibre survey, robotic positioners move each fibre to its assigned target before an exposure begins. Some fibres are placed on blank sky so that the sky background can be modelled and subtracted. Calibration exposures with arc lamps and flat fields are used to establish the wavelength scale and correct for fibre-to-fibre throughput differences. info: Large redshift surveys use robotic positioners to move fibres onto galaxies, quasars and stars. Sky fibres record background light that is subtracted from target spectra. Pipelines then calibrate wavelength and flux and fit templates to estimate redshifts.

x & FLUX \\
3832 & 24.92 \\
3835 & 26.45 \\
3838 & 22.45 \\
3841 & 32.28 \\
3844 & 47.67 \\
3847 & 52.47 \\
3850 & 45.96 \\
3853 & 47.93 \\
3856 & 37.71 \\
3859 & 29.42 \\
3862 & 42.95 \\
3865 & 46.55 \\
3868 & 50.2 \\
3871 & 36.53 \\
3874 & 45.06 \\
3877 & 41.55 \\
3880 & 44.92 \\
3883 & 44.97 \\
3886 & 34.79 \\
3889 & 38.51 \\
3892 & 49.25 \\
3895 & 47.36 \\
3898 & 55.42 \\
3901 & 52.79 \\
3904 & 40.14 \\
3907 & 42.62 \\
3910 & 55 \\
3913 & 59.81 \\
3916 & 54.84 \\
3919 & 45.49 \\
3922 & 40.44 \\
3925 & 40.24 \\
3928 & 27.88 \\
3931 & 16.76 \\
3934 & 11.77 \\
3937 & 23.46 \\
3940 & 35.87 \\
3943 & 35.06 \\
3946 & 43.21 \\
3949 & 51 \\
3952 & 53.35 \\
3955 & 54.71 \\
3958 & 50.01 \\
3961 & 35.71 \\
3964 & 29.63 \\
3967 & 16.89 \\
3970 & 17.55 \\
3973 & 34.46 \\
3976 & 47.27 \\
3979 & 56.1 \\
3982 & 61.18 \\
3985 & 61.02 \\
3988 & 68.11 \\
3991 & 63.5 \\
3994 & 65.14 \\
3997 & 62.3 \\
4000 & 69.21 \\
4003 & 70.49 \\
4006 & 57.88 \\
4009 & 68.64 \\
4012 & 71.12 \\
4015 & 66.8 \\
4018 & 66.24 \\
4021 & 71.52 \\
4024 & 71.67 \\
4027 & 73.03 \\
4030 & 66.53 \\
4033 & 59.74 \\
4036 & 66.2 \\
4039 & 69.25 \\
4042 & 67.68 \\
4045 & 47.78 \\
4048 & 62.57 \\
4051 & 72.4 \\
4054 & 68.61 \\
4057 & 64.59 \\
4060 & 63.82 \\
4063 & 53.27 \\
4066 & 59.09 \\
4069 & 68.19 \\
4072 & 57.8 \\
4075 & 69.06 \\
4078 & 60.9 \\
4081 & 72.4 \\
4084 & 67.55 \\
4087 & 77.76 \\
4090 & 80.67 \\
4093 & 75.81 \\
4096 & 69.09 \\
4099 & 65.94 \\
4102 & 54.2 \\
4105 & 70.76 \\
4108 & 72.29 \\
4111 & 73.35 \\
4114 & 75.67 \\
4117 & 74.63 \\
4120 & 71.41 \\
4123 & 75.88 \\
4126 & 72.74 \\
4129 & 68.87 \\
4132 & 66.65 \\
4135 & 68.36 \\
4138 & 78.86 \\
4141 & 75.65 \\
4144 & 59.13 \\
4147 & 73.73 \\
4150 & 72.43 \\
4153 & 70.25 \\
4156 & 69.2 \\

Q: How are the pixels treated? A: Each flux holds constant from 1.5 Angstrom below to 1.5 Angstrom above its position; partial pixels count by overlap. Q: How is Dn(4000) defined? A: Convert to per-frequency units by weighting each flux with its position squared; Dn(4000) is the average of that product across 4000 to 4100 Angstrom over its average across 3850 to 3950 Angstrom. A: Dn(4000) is 1.7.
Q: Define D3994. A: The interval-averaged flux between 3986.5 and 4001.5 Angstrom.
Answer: 65.7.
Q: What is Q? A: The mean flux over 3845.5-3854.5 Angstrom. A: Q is 48.8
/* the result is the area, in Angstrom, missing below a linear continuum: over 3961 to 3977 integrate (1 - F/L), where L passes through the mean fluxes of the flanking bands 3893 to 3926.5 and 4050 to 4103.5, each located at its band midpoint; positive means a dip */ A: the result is 7.5 Angstrom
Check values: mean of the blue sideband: 48.6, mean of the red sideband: 66.7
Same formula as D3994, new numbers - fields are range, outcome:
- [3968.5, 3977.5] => 33.1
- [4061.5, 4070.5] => 60.2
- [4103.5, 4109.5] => 71.5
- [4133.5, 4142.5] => 74.3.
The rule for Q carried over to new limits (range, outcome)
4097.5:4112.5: 67.3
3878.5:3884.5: 44.9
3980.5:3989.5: 63.4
